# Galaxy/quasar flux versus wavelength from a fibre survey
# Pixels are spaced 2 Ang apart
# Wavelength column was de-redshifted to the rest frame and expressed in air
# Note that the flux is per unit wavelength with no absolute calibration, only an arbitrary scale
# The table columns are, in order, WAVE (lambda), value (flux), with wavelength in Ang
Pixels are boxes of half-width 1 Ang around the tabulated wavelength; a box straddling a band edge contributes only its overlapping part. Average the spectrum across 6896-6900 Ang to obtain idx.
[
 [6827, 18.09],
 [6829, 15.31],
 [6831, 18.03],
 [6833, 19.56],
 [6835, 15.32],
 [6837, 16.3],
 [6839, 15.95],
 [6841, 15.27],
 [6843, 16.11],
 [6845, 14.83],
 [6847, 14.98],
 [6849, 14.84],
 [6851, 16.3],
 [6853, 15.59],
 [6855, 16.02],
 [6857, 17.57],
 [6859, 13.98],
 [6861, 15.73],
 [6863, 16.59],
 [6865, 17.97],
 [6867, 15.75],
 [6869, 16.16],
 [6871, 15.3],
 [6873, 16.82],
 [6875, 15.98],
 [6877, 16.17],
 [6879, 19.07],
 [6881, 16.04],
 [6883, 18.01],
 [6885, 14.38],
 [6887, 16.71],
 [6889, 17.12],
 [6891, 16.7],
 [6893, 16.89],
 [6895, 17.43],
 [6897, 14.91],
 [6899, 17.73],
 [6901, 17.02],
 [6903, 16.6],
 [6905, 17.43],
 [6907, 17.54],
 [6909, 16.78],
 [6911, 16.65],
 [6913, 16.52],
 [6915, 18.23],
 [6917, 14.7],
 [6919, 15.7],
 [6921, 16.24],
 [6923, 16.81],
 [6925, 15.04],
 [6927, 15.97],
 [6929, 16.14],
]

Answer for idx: 16.3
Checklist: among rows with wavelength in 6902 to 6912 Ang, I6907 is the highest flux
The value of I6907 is 17.54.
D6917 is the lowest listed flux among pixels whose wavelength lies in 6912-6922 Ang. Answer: 14.7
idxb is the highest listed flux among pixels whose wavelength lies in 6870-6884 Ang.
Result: 19.07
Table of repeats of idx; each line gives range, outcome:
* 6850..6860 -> 15.9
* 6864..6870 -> 16.6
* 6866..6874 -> 16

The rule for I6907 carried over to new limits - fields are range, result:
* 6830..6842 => 19.56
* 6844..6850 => 14.98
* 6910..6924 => 18.23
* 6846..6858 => 17.57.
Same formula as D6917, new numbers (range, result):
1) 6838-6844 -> 15.27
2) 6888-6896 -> 16.7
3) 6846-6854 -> 14.84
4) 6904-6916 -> 16.52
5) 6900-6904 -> 16.6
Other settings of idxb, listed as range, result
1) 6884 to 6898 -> 17.43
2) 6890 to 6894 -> 16.89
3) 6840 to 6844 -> 16.11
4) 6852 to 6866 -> 17.97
